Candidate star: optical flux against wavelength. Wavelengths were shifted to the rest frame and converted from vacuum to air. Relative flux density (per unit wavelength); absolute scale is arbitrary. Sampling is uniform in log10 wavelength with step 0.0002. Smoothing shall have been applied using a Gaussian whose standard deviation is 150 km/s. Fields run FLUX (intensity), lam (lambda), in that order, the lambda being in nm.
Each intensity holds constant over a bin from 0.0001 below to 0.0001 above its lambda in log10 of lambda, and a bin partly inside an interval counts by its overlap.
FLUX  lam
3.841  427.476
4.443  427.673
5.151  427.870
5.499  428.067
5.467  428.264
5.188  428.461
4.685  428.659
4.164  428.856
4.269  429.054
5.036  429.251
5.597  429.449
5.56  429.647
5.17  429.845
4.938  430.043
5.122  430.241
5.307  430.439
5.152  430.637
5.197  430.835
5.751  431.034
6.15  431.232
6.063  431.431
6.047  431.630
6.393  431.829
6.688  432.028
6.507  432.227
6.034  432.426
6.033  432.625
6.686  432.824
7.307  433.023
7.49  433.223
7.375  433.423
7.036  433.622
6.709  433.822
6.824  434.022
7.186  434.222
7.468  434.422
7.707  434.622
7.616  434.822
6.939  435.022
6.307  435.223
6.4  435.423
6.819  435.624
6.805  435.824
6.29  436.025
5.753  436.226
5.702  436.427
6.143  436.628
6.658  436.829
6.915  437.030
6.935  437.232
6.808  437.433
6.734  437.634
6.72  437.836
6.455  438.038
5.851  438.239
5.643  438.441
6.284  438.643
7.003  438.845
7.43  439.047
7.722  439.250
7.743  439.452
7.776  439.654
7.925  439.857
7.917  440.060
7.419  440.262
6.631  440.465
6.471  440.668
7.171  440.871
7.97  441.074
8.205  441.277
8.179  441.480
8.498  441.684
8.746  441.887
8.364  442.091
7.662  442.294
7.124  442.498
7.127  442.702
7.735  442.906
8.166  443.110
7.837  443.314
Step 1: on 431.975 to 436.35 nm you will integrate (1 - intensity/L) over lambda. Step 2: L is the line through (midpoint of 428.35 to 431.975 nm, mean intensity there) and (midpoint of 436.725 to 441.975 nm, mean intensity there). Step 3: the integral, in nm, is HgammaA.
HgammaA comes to -0.47 nm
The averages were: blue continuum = 5.34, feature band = 6.81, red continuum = 7.22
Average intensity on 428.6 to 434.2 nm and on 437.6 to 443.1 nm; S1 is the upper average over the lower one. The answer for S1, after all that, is 1.24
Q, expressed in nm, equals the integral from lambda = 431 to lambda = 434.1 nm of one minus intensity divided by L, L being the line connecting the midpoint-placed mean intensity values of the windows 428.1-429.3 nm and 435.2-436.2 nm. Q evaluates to -0.45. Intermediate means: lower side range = 4.83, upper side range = 6.49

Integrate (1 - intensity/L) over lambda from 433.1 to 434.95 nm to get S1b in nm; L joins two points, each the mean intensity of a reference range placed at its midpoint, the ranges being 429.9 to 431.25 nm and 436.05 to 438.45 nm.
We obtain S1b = -0.44 nm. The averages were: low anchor 5.32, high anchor 6.39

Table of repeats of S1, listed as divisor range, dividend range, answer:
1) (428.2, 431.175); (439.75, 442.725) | 1.51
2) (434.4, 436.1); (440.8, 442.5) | 1.17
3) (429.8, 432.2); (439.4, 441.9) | 1.35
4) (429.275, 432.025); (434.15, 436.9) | 1.20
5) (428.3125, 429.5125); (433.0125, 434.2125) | 1.47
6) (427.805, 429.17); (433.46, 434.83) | 1.47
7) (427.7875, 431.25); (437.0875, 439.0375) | 1.27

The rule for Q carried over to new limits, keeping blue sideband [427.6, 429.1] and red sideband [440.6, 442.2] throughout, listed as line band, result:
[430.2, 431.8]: -0.038 nm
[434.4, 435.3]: -0.110 nm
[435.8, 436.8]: 0.095 nm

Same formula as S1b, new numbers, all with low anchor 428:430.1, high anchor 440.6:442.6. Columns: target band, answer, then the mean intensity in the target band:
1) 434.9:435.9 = -0.03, 6.67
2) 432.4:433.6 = -0.19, 6.89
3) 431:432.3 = -0.14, 6.25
